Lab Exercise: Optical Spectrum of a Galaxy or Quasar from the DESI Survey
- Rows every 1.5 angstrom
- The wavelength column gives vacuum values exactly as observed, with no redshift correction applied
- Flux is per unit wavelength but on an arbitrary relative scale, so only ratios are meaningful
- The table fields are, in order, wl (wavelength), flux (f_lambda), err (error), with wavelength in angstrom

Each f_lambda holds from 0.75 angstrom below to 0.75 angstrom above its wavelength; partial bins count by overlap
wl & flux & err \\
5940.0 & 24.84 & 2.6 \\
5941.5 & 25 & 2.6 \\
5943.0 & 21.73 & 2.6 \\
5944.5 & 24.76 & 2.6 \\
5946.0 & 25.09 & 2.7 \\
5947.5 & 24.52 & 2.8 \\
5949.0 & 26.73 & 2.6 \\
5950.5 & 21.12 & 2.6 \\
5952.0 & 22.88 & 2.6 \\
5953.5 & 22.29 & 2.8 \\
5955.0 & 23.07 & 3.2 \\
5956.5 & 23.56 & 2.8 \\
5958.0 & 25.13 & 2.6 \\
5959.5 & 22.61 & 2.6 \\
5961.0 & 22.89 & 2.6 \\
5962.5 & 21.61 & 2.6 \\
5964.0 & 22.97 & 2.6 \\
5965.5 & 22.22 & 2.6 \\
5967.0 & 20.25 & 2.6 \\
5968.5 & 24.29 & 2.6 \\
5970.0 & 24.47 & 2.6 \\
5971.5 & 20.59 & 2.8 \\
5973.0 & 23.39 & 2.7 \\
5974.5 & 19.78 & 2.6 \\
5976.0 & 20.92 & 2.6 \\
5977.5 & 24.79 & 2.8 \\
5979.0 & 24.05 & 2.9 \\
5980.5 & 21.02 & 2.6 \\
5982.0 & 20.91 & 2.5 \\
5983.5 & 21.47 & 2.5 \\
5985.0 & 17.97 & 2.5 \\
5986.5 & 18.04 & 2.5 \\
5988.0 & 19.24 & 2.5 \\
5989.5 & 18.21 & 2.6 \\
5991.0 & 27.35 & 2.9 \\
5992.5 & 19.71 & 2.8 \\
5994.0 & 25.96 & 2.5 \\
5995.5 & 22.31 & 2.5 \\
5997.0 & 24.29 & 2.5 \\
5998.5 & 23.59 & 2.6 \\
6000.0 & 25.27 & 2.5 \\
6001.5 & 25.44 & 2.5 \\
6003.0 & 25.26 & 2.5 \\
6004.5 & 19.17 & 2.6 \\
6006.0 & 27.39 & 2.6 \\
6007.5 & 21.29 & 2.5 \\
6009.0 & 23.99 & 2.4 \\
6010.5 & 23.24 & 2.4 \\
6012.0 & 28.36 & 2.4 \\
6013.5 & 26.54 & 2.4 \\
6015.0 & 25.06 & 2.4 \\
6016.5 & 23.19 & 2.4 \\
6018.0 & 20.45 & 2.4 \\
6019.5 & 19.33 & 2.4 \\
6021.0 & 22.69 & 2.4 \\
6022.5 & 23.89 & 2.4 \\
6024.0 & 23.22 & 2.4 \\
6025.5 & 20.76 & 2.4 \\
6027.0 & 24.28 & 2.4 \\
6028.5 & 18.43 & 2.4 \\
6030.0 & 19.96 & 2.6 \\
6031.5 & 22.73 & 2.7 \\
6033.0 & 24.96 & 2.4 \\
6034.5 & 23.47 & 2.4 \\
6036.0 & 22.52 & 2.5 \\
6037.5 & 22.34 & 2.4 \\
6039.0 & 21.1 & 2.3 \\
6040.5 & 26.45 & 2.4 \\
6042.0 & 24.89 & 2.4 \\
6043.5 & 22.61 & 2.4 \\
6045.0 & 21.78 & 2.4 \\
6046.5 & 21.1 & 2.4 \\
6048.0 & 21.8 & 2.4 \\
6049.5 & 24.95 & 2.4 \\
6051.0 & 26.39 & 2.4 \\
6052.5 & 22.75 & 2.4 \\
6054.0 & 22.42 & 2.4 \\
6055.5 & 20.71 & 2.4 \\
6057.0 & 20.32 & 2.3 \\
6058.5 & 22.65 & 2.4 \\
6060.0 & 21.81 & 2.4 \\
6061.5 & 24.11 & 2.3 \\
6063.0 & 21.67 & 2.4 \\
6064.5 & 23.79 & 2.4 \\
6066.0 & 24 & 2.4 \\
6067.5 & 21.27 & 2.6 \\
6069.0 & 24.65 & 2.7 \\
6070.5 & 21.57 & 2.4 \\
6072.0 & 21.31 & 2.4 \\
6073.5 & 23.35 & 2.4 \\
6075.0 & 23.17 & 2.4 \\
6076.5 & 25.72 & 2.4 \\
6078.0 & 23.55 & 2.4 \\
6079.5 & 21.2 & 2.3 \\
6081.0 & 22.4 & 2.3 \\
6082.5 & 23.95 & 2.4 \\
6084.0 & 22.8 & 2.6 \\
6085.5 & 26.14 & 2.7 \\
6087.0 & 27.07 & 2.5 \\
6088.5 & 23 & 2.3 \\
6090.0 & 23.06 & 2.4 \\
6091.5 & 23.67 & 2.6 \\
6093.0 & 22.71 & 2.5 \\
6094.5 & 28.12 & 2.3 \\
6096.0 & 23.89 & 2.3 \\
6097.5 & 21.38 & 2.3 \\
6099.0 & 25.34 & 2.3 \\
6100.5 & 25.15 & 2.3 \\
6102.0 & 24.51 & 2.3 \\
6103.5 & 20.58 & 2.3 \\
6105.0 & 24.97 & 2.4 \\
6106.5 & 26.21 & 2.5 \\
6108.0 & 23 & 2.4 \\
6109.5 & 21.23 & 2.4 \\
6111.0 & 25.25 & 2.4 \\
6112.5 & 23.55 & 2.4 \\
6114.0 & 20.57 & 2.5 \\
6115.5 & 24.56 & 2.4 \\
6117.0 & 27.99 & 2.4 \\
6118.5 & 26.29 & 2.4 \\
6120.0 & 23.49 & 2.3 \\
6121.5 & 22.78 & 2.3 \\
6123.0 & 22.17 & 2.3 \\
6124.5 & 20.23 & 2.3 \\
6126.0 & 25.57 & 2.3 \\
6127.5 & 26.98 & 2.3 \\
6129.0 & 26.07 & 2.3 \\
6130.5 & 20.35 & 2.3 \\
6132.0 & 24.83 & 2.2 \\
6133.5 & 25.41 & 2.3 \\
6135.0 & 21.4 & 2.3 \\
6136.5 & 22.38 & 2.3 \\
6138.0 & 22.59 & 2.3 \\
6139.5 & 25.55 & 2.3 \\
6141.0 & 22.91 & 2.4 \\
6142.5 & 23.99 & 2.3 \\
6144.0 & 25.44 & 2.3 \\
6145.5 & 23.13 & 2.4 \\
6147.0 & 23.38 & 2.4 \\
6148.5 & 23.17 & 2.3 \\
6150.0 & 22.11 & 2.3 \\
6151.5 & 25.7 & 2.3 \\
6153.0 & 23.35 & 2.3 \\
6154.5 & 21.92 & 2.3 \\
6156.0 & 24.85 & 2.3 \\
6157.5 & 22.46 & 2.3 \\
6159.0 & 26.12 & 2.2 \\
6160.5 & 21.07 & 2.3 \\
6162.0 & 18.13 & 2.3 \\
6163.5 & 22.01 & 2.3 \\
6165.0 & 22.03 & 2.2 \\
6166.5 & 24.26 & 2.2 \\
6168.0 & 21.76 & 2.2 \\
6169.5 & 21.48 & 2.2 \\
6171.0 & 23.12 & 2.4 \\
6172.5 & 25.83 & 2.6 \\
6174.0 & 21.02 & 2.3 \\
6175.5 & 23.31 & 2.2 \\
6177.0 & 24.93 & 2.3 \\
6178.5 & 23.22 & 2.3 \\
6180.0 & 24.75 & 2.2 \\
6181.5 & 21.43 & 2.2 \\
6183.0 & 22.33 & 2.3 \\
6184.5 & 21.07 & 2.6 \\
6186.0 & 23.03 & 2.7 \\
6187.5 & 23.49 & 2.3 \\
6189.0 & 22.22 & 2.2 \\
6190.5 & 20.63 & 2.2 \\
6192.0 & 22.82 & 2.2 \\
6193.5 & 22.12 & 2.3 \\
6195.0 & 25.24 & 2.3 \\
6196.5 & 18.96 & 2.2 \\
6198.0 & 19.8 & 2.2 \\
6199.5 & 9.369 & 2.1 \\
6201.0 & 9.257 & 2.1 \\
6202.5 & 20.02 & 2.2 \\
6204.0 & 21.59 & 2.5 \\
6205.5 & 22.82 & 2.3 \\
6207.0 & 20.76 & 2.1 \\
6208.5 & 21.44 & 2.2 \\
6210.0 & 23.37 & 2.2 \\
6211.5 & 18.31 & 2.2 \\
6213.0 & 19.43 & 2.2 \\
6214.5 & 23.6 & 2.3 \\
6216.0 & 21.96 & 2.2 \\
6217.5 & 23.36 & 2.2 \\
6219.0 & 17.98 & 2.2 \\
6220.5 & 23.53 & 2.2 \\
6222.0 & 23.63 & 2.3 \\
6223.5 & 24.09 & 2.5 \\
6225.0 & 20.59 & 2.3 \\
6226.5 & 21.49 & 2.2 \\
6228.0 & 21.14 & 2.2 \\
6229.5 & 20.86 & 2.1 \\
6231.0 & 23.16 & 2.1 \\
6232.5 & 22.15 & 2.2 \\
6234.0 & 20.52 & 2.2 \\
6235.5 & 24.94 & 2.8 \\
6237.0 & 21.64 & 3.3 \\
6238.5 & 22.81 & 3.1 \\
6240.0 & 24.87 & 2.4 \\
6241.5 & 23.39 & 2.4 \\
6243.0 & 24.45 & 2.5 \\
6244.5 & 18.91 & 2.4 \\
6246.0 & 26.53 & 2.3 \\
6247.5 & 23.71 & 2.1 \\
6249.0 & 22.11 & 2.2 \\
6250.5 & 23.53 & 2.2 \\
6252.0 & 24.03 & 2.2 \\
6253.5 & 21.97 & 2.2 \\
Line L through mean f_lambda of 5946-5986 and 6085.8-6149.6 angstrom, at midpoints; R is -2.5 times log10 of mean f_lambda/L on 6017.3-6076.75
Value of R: 0.03 mag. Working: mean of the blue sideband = 22.5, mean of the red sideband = 23.9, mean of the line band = 22.6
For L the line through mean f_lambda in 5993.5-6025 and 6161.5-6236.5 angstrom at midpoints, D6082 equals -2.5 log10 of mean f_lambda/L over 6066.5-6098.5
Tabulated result -0.03 mag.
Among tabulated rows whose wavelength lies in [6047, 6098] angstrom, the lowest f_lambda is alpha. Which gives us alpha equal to 20.32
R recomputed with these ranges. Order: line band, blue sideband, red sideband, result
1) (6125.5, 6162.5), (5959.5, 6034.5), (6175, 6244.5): -0.08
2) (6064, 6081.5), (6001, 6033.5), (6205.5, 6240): -0.01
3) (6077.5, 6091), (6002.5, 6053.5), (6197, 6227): -0.07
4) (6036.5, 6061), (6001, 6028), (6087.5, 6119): 0.04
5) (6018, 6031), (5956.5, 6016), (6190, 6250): 0.05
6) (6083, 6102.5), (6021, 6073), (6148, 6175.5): -0.08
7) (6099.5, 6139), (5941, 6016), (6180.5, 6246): -0.08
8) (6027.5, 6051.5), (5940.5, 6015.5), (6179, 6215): -0.02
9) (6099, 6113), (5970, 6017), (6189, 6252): -0.08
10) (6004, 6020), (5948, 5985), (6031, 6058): -0.04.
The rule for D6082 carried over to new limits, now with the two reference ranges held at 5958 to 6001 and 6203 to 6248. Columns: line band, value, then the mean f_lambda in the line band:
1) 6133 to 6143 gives -0.06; 23.4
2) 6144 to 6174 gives -0.04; 23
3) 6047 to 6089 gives -0.04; 23.2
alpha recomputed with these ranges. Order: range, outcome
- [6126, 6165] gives 18.13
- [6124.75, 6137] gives 20.35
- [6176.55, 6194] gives 20.63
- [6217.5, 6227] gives 17.98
